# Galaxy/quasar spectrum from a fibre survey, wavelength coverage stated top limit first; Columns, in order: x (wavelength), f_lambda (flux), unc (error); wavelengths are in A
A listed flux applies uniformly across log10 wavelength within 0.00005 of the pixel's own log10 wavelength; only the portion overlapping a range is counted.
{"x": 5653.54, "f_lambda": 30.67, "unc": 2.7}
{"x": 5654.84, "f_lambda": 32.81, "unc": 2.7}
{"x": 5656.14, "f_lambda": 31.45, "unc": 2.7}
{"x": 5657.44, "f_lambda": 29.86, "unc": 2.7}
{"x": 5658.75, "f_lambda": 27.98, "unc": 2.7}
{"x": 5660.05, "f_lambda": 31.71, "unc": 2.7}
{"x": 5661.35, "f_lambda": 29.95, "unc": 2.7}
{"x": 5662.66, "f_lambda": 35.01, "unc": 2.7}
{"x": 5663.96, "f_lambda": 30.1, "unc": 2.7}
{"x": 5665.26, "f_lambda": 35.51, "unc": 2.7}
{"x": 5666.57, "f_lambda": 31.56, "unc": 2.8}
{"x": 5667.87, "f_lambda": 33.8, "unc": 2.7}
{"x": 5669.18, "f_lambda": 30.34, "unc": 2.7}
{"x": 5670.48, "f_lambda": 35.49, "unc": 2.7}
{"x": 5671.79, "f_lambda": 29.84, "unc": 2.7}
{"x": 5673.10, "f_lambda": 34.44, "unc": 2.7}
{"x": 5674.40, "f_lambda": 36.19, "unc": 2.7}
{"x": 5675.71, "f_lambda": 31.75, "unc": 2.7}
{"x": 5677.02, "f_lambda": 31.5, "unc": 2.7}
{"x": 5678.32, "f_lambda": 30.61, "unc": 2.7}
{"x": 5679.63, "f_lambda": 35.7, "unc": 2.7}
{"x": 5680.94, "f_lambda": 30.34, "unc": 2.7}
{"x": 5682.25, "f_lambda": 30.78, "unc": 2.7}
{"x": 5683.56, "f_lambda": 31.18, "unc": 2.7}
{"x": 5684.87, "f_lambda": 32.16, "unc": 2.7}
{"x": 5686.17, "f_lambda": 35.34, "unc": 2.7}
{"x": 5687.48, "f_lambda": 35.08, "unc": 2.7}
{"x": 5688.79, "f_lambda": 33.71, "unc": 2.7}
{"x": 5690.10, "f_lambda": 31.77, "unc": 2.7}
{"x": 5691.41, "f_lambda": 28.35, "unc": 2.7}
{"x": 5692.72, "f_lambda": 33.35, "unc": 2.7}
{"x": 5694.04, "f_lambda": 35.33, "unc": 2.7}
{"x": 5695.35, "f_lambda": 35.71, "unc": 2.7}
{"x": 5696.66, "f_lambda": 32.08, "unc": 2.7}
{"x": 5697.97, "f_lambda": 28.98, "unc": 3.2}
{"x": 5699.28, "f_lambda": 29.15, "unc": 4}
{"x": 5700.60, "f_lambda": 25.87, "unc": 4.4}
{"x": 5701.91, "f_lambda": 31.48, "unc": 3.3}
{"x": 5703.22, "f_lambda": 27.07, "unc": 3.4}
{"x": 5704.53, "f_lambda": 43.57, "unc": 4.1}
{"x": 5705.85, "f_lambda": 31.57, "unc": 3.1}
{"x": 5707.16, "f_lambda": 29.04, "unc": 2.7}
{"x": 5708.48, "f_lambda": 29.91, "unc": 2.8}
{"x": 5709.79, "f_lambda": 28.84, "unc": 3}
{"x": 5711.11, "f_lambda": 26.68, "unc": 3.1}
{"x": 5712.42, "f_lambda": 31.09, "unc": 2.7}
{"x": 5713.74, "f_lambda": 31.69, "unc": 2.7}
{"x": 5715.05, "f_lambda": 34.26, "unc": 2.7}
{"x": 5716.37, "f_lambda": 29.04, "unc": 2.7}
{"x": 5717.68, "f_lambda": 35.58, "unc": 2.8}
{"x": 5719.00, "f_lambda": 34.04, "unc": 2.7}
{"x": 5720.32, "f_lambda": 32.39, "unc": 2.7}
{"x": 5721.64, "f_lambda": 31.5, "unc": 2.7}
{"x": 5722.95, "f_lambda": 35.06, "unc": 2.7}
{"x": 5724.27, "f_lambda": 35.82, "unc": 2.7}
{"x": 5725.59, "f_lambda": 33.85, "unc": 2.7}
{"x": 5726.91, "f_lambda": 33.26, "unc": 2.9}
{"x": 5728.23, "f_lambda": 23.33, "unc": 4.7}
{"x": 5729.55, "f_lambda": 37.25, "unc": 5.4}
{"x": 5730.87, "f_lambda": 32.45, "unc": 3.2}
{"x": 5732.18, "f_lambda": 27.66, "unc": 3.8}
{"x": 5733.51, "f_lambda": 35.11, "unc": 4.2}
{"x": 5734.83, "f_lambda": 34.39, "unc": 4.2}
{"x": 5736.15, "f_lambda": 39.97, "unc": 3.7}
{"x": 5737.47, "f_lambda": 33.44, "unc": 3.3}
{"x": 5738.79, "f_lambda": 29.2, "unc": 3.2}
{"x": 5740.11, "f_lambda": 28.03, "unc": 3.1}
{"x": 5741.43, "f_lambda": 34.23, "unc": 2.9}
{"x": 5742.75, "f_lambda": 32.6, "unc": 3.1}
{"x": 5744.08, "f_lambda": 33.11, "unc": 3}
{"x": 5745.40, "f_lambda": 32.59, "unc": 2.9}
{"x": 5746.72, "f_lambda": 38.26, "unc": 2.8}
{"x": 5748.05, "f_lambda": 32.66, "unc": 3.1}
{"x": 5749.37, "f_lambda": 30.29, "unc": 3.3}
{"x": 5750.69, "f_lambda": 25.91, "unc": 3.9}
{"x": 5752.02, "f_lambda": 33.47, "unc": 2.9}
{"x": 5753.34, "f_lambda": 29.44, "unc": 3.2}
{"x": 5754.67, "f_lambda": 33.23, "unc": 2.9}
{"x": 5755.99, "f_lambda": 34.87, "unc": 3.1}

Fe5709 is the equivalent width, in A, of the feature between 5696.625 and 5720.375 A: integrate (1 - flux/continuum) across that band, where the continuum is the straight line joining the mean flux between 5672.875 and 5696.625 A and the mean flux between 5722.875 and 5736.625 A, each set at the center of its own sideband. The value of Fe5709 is 1.43 A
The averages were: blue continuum 32.9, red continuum 33.3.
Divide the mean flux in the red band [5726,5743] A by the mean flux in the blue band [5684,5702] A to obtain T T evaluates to 1.0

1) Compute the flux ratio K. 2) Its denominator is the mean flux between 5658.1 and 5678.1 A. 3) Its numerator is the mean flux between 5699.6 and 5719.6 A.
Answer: 0.97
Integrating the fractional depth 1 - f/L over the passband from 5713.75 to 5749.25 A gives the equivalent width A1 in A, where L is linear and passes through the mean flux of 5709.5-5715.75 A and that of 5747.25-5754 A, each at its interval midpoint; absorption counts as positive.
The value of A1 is -2.8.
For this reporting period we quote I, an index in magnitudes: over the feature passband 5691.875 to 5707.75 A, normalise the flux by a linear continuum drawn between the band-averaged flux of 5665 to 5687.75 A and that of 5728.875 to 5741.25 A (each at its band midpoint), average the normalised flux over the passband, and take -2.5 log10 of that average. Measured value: 0.03 mag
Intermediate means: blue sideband 32.8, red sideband 33.1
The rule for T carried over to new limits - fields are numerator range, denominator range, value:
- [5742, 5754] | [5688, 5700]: 1.00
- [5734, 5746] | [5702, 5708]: 1.02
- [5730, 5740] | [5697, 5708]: 1.07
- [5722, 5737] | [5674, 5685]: 1.04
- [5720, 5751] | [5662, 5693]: 1.00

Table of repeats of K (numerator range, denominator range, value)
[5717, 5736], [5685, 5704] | 1.04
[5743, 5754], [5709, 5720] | 1.02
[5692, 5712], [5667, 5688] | 0.95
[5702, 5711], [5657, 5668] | 0.99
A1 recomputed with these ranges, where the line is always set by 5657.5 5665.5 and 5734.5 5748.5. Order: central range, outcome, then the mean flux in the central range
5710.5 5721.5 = 0.3 A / 31.9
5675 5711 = 0.5 A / 31.8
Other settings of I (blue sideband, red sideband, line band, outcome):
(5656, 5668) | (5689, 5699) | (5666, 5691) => -0.03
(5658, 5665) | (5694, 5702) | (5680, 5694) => -0.05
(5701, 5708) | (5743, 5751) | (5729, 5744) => -0.02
